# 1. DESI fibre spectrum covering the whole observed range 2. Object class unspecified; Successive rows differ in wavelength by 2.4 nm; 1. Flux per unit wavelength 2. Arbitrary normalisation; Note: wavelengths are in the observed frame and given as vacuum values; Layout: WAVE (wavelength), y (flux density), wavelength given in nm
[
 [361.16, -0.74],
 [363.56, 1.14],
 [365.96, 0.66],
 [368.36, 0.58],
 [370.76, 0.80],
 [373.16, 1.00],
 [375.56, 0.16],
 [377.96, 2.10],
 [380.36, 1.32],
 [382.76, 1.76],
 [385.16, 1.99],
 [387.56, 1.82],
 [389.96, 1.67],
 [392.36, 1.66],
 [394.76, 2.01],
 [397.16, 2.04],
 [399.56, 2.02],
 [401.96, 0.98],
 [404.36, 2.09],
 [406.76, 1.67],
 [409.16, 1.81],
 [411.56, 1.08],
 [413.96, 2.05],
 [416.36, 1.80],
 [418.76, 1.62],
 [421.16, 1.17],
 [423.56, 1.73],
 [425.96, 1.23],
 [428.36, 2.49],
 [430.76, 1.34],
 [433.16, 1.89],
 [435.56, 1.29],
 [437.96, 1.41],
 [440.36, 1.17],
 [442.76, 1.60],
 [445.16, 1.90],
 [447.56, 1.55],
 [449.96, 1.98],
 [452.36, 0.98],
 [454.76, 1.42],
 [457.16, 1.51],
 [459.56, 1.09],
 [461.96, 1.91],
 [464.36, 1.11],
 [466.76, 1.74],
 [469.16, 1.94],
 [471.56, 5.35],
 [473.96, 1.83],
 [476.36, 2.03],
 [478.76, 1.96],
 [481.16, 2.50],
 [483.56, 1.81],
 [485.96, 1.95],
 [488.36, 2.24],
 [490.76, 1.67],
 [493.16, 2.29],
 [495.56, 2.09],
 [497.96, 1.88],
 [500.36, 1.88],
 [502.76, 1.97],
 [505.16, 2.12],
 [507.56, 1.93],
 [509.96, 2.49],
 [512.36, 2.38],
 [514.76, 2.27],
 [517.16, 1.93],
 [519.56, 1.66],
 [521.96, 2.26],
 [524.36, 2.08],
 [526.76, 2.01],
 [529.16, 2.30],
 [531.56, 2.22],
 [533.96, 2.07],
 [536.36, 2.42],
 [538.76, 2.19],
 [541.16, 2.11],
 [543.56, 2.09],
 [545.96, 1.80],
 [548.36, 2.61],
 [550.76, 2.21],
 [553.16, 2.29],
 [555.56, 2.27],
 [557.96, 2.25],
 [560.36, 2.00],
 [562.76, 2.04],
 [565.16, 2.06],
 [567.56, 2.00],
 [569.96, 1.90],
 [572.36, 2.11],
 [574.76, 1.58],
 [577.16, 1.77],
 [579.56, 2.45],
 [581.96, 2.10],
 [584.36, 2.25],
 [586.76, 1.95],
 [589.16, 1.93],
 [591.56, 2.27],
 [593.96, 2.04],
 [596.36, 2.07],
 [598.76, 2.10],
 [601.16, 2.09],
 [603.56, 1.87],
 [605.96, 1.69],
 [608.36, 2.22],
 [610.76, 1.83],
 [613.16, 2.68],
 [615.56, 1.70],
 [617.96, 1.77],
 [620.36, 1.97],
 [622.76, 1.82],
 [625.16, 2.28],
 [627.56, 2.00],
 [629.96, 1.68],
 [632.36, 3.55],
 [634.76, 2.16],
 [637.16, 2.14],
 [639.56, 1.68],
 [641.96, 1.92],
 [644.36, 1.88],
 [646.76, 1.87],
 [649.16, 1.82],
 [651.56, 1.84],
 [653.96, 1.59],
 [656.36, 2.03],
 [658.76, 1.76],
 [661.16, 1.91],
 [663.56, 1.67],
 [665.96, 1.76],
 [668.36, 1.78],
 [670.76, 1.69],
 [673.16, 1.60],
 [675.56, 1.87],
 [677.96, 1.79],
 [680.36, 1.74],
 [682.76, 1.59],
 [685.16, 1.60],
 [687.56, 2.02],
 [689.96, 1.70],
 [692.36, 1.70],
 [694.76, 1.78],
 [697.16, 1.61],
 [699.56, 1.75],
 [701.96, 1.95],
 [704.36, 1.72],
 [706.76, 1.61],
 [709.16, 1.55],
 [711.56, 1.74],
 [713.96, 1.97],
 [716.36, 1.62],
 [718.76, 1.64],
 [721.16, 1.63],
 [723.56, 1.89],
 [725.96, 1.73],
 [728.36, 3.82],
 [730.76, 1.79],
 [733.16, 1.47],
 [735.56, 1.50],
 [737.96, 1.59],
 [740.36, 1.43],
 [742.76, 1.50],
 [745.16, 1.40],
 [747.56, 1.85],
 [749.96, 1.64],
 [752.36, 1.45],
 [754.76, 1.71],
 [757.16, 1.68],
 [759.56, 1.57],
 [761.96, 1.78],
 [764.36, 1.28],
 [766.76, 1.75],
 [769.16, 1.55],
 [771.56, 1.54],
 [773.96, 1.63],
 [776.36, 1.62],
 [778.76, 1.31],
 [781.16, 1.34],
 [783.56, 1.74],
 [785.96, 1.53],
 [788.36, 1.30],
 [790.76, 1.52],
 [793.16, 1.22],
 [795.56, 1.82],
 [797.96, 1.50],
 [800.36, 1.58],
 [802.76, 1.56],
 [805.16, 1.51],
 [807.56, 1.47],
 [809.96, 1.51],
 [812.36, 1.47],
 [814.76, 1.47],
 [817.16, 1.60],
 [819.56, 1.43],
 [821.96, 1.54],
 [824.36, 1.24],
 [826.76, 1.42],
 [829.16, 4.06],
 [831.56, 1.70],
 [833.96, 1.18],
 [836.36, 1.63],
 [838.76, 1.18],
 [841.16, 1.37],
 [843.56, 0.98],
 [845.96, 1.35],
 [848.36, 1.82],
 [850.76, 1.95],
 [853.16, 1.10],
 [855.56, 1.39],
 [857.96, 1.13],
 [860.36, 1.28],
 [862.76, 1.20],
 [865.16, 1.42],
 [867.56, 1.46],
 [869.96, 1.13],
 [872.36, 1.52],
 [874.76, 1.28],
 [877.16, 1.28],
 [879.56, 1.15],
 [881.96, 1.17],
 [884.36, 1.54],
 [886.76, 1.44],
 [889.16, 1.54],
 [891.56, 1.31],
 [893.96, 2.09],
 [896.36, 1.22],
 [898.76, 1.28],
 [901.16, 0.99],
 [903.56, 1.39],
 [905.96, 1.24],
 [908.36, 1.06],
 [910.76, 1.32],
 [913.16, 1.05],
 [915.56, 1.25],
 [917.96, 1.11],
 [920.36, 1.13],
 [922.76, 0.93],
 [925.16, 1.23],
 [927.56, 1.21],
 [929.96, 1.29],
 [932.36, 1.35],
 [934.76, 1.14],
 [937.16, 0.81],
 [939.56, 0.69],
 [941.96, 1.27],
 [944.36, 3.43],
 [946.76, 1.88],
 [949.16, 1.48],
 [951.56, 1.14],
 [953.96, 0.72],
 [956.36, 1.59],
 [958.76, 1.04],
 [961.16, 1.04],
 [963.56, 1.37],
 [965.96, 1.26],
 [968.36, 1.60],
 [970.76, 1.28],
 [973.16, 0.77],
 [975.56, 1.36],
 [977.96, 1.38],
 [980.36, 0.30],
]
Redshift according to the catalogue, 0.26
